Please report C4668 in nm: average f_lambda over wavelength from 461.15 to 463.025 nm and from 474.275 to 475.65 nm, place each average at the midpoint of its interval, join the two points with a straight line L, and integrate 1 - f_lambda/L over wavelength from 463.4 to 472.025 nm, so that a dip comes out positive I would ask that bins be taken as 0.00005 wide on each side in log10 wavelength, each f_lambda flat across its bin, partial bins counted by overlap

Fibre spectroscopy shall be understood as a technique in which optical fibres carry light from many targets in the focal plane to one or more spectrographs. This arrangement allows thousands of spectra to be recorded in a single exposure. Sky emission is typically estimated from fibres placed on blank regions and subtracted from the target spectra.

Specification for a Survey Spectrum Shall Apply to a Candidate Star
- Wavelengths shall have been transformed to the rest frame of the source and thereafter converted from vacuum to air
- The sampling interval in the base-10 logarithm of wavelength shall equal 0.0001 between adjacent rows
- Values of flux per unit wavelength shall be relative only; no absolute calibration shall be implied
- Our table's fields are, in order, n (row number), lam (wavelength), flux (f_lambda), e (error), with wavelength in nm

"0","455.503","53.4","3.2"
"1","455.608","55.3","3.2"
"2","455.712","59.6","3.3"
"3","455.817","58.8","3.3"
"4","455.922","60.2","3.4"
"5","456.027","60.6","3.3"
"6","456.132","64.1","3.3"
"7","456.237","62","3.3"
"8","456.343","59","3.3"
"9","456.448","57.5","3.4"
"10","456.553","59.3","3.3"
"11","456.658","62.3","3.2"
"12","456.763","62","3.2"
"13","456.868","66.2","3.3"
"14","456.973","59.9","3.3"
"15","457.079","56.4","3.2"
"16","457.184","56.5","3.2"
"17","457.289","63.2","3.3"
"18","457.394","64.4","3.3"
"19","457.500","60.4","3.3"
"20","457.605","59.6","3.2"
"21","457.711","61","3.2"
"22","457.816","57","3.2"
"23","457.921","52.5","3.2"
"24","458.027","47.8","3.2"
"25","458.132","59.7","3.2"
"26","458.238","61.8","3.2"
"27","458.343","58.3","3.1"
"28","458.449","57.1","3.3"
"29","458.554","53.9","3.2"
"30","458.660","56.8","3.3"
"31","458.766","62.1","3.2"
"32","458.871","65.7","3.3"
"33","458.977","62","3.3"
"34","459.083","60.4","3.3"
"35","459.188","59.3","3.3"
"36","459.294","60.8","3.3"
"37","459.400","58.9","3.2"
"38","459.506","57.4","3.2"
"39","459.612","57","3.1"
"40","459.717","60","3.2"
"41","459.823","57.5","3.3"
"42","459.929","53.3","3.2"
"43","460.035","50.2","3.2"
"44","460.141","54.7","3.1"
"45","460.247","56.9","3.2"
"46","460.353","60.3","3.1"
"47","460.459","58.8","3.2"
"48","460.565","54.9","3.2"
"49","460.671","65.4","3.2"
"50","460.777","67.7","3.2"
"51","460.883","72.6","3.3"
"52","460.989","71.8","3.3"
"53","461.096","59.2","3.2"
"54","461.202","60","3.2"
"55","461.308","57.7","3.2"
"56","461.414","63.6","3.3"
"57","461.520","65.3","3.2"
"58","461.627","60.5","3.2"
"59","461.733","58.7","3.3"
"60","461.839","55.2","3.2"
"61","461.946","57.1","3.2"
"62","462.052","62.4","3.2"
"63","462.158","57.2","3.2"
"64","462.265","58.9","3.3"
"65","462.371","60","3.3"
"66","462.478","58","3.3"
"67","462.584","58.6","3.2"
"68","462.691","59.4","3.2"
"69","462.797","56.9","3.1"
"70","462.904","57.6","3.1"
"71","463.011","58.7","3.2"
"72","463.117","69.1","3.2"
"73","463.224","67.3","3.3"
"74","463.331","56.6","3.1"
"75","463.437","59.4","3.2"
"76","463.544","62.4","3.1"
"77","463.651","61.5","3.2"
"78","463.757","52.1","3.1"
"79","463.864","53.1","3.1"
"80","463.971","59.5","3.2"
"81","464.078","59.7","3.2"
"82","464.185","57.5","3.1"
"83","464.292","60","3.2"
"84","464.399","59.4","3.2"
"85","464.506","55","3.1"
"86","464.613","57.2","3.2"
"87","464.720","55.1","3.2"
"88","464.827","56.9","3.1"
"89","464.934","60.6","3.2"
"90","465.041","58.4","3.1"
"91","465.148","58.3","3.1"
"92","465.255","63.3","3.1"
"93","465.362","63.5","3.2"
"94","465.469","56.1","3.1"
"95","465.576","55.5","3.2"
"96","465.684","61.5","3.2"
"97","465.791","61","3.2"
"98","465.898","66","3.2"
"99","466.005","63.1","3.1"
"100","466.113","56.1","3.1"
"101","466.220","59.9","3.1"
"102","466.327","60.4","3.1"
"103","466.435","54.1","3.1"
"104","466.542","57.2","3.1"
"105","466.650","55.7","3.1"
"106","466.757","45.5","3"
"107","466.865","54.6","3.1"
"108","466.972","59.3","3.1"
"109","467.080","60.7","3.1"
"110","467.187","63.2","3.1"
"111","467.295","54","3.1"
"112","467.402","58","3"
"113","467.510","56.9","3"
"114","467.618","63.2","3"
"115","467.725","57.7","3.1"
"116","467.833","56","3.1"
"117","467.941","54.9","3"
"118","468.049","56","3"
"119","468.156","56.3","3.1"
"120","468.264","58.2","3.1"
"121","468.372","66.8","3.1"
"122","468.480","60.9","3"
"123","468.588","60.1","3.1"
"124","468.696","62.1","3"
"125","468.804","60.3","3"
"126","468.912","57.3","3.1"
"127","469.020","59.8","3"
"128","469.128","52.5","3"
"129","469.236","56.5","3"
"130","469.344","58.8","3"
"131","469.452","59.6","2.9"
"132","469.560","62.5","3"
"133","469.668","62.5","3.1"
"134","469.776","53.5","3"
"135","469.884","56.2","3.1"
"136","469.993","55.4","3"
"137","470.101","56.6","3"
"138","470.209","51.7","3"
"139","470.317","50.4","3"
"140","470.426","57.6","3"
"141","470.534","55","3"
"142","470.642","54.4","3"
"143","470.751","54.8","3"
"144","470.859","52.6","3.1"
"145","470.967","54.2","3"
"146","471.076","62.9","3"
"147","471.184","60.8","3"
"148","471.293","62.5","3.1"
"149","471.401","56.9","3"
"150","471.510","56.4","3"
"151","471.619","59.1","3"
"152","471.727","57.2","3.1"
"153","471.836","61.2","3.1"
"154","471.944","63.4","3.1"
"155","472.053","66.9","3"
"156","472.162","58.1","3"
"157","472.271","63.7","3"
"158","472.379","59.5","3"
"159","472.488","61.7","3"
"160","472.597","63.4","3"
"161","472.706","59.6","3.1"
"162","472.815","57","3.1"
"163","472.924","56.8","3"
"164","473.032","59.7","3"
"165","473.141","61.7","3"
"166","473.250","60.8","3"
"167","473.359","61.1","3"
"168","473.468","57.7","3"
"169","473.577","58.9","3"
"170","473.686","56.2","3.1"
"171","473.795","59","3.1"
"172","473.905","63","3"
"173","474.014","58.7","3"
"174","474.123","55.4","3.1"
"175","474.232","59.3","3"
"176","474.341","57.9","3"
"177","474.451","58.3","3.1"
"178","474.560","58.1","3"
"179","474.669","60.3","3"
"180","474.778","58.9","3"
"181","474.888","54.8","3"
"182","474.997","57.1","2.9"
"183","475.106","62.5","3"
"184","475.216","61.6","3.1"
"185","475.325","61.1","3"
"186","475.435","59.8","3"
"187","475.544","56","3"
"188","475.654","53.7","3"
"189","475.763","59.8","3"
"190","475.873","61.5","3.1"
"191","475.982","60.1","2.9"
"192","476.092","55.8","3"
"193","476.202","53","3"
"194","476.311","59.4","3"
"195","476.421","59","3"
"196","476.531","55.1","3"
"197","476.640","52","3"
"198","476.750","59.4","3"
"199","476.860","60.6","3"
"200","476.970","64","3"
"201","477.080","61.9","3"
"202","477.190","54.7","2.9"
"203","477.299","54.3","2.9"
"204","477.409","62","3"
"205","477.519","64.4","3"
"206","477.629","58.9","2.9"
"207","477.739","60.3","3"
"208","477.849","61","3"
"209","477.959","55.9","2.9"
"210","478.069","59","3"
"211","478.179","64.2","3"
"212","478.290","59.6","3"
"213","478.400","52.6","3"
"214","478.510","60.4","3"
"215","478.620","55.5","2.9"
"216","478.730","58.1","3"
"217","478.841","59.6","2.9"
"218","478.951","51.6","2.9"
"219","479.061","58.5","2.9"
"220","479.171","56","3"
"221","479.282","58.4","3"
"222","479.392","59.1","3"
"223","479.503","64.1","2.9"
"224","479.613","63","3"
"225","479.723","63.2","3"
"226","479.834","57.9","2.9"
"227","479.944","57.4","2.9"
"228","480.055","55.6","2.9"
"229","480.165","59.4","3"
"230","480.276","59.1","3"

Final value 0.13 nm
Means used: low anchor 59.2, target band 58.1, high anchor 58.7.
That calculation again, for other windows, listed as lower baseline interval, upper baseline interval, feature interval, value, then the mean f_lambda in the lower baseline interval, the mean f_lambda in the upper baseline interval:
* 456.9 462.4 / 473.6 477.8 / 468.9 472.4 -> 0.059 nm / 59.4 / 58.6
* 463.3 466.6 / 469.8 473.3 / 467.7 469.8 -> -0.007 nm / 58.7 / 58.3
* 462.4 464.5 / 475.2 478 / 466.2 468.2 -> 0.069 nm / 59.2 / 58.6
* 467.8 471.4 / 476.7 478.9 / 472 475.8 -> -0.058 nm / 57.6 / 59.3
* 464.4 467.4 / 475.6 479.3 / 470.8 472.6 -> -0.052 nm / 58.3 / 58.2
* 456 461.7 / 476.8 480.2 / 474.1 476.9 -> 0.051 nm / 59.9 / 59.1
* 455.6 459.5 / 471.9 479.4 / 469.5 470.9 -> 0.082 nm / 59.5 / 58.9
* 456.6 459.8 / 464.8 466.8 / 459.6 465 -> -0.037 nm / 59.3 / 58.7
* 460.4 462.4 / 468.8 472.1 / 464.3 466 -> 0.016 nm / 61.4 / 57.7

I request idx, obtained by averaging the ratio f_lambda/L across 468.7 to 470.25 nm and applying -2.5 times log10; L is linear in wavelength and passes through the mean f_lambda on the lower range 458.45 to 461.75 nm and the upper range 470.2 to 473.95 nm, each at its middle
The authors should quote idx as 0.028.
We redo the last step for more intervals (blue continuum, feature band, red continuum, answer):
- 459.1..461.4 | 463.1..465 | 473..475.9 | 0.01 mag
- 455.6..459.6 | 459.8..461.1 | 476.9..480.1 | -0.02 mag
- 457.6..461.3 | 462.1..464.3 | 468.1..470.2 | 0.00 mag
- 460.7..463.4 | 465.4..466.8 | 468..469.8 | 0.04 mag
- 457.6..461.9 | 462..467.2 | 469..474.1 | 0.00 mag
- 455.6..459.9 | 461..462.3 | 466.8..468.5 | -0.02 mag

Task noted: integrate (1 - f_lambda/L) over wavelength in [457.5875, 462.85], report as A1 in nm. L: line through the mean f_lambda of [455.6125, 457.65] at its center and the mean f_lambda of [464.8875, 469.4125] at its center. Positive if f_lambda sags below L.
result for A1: 0.05 nm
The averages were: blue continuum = 60.5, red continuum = 58.6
